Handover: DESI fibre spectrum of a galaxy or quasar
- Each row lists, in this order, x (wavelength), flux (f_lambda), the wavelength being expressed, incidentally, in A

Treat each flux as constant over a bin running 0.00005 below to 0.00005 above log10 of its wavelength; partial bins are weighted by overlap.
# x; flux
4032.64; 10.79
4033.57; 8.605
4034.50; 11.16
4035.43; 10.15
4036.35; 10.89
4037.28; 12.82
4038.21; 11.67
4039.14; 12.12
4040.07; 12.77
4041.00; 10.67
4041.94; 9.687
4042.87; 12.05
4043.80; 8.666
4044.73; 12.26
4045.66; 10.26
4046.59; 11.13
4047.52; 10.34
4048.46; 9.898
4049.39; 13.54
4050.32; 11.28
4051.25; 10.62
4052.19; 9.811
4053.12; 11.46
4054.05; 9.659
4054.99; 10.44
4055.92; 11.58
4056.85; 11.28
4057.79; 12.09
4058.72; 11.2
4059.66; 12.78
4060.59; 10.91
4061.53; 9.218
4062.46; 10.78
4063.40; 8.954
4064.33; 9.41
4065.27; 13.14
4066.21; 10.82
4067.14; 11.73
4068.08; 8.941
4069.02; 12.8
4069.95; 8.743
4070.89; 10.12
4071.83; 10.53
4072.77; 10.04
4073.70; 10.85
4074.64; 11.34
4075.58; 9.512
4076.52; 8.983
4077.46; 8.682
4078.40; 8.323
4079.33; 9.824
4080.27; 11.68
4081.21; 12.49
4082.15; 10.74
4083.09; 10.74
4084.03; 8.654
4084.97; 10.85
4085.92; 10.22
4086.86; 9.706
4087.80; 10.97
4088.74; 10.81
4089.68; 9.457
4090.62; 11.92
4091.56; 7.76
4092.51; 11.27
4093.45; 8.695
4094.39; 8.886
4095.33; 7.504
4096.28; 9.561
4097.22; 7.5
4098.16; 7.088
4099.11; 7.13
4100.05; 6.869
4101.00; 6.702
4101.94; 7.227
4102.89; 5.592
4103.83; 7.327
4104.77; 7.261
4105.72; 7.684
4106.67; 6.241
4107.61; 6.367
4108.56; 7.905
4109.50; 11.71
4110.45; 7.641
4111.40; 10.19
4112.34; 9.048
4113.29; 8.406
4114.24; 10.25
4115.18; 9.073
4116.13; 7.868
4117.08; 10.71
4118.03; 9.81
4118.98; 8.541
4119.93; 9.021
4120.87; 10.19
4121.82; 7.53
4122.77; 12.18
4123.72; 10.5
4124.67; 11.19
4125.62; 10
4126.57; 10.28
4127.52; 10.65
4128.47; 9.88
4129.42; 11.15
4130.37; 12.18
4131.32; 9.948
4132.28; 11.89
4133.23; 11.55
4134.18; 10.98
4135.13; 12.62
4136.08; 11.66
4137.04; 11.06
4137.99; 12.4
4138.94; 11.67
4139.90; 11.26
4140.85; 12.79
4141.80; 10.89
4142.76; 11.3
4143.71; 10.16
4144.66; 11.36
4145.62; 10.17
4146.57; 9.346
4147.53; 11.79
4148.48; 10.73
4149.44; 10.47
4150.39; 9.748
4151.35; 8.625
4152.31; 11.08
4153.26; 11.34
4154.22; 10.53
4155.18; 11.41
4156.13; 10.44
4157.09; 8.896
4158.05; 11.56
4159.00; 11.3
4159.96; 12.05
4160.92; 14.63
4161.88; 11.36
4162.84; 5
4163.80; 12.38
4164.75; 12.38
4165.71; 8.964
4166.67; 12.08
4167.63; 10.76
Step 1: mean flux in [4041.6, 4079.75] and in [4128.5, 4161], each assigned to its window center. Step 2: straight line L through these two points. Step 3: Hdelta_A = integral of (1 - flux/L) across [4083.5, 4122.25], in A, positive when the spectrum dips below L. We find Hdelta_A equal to 7.6 A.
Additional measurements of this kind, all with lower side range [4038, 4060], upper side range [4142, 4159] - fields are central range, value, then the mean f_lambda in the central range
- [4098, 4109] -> 3.9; 6.94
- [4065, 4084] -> 0.9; 10.4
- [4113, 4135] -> 1.0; 10.2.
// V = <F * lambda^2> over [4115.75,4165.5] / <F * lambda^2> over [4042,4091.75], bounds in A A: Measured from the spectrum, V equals 1.05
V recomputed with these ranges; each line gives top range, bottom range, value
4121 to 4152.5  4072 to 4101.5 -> 1.17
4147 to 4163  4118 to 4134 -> 1.05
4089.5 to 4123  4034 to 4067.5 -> 0.79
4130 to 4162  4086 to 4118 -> 1.33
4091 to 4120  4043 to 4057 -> 0.79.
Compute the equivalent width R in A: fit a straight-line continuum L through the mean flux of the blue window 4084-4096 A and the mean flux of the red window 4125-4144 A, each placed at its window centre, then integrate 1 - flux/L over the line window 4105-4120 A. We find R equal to 2.5 A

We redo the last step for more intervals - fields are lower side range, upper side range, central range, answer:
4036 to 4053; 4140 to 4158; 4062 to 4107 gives 6.3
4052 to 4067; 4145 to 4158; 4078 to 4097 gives 1.4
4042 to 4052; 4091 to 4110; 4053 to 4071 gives -1.3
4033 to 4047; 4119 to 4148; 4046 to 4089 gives 1.4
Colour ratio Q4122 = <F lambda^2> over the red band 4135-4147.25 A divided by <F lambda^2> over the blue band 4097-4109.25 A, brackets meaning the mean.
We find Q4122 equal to 1.62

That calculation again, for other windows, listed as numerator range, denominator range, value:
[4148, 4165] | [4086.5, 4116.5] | 1.30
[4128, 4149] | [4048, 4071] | 1.07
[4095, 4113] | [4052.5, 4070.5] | 0.73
